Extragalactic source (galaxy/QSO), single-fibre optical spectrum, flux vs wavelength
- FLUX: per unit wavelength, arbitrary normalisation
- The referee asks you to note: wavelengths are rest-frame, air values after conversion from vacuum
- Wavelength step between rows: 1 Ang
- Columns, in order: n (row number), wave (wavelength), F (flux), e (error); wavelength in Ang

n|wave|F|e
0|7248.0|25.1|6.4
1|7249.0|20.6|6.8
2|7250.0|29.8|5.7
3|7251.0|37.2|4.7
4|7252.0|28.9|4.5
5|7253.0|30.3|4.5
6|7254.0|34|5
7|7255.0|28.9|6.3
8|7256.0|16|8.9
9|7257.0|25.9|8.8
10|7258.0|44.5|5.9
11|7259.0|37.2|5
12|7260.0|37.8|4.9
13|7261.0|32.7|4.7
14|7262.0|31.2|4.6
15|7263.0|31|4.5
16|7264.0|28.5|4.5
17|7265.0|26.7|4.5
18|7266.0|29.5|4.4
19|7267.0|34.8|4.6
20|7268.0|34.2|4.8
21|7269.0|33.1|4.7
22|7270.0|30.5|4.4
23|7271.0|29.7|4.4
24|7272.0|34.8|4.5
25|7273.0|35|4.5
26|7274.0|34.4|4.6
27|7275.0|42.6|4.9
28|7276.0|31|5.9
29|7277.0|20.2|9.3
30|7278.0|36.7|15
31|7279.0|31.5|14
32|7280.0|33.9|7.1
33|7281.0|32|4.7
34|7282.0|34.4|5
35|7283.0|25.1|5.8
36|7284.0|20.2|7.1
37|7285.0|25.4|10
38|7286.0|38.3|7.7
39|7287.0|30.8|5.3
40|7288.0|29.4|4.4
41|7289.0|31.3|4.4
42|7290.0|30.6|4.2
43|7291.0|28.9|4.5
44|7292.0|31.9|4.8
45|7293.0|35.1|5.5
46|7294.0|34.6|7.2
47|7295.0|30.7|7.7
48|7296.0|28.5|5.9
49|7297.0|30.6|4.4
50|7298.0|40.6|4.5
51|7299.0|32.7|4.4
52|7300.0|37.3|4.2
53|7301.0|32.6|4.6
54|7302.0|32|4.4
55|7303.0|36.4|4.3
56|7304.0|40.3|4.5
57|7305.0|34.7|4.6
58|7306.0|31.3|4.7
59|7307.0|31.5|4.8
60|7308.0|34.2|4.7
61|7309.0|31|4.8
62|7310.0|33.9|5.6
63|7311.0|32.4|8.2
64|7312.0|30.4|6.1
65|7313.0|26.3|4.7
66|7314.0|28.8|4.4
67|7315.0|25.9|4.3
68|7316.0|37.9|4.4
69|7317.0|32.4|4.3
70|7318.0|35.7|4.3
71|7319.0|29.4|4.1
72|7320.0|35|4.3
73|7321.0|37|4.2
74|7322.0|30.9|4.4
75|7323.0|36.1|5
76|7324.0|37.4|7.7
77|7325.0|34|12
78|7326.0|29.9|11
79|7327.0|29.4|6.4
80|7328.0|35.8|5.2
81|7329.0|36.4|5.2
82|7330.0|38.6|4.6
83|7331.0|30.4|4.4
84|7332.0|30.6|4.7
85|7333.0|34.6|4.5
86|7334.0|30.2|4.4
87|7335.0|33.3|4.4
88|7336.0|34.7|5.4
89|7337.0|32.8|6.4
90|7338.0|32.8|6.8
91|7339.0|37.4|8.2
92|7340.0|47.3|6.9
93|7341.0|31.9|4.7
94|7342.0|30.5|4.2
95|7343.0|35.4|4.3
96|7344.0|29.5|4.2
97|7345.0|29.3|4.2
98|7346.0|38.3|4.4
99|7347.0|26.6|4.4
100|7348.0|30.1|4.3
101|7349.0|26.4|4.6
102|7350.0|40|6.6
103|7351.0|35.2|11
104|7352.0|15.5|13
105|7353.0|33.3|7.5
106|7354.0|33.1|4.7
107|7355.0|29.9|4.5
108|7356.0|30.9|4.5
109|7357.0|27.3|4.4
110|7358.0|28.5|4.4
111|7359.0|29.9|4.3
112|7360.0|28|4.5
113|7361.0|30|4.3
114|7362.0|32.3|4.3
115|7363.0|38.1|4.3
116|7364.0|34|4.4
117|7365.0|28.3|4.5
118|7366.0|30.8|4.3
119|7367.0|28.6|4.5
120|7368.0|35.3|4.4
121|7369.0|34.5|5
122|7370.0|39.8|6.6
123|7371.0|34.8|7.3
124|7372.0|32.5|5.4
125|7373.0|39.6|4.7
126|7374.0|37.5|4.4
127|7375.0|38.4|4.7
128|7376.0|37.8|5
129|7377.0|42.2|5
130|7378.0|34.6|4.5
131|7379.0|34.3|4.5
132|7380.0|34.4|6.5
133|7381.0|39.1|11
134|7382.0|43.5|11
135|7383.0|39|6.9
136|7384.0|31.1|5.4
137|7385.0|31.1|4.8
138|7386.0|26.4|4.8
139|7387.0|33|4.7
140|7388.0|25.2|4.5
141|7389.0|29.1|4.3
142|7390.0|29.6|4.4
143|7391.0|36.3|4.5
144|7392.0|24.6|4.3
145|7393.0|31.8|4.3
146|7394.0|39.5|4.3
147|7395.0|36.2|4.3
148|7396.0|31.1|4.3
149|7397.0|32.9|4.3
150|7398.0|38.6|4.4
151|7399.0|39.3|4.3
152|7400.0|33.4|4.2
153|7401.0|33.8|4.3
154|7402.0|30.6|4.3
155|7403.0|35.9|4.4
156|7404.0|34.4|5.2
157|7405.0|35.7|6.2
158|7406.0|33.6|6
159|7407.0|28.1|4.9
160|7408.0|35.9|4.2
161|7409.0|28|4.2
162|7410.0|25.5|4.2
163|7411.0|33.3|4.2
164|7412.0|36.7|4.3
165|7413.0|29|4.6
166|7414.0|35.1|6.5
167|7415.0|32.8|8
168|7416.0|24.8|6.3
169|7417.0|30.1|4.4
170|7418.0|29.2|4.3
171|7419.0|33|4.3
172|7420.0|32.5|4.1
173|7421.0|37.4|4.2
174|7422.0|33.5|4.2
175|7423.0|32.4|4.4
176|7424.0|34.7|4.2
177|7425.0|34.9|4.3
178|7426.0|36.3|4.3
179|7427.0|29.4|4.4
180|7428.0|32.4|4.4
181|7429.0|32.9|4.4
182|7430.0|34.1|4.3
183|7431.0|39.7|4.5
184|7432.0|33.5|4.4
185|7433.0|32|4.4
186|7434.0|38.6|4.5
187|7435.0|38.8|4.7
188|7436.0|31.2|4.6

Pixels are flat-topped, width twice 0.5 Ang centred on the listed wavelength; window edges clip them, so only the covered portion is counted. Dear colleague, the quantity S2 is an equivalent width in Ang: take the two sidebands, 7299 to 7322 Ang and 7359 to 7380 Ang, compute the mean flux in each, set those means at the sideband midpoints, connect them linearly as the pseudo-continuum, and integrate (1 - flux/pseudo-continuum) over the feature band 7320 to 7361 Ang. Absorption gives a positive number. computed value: 1.5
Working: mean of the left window 33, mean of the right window 34.5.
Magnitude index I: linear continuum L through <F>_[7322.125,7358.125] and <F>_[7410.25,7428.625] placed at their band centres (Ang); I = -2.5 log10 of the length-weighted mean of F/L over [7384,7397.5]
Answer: 0.04 mag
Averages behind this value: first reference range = 32.6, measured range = 31.3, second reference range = 32.5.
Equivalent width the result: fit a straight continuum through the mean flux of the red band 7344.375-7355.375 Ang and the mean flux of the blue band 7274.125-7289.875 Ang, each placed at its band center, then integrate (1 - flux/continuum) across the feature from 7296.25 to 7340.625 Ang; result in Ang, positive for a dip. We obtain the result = -4.1 Ang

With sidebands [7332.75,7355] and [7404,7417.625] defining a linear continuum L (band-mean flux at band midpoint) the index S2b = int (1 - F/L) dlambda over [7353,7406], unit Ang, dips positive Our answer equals -2.6 Ang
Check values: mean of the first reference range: 32.6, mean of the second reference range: 31.5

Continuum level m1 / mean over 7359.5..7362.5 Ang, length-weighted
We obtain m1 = 30.1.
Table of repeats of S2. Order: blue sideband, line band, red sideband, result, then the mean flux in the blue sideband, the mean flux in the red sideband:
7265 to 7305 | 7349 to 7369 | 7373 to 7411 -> 1.5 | 32.3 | 33.9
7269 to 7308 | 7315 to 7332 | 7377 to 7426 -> -0.6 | 32.3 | 33.1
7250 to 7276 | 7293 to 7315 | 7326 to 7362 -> -0.4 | 32.3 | 32.1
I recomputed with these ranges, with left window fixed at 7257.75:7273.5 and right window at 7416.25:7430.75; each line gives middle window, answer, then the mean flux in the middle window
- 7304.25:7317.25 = 0.043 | 31.7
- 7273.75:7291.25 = 0.072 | 30.9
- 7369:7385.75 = -0.112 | 36.6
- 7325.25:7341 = -0.038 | 34.2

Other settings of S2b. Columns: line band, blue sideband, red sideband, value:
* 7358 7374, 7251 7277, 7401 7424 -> -0.5 Ang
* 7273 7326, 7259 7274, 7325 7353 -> 0.2 Ang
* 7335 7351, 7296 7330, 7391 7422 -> -0.2 Ang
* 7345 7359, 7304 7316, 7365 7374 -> 1.3 Ang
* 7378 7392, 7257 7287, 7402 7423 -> -0.3 Ang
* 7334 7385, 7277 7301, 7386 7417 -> -2.4 Ang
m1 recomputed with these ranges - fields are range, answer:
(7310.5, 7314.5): 29.5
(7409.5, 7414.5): 31.9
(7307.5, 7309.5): 32.6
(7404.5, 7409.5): 32.3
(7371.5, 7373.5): 36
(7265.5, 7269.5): 32.9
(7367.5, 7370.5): 36.5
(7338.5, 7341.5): 38.9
